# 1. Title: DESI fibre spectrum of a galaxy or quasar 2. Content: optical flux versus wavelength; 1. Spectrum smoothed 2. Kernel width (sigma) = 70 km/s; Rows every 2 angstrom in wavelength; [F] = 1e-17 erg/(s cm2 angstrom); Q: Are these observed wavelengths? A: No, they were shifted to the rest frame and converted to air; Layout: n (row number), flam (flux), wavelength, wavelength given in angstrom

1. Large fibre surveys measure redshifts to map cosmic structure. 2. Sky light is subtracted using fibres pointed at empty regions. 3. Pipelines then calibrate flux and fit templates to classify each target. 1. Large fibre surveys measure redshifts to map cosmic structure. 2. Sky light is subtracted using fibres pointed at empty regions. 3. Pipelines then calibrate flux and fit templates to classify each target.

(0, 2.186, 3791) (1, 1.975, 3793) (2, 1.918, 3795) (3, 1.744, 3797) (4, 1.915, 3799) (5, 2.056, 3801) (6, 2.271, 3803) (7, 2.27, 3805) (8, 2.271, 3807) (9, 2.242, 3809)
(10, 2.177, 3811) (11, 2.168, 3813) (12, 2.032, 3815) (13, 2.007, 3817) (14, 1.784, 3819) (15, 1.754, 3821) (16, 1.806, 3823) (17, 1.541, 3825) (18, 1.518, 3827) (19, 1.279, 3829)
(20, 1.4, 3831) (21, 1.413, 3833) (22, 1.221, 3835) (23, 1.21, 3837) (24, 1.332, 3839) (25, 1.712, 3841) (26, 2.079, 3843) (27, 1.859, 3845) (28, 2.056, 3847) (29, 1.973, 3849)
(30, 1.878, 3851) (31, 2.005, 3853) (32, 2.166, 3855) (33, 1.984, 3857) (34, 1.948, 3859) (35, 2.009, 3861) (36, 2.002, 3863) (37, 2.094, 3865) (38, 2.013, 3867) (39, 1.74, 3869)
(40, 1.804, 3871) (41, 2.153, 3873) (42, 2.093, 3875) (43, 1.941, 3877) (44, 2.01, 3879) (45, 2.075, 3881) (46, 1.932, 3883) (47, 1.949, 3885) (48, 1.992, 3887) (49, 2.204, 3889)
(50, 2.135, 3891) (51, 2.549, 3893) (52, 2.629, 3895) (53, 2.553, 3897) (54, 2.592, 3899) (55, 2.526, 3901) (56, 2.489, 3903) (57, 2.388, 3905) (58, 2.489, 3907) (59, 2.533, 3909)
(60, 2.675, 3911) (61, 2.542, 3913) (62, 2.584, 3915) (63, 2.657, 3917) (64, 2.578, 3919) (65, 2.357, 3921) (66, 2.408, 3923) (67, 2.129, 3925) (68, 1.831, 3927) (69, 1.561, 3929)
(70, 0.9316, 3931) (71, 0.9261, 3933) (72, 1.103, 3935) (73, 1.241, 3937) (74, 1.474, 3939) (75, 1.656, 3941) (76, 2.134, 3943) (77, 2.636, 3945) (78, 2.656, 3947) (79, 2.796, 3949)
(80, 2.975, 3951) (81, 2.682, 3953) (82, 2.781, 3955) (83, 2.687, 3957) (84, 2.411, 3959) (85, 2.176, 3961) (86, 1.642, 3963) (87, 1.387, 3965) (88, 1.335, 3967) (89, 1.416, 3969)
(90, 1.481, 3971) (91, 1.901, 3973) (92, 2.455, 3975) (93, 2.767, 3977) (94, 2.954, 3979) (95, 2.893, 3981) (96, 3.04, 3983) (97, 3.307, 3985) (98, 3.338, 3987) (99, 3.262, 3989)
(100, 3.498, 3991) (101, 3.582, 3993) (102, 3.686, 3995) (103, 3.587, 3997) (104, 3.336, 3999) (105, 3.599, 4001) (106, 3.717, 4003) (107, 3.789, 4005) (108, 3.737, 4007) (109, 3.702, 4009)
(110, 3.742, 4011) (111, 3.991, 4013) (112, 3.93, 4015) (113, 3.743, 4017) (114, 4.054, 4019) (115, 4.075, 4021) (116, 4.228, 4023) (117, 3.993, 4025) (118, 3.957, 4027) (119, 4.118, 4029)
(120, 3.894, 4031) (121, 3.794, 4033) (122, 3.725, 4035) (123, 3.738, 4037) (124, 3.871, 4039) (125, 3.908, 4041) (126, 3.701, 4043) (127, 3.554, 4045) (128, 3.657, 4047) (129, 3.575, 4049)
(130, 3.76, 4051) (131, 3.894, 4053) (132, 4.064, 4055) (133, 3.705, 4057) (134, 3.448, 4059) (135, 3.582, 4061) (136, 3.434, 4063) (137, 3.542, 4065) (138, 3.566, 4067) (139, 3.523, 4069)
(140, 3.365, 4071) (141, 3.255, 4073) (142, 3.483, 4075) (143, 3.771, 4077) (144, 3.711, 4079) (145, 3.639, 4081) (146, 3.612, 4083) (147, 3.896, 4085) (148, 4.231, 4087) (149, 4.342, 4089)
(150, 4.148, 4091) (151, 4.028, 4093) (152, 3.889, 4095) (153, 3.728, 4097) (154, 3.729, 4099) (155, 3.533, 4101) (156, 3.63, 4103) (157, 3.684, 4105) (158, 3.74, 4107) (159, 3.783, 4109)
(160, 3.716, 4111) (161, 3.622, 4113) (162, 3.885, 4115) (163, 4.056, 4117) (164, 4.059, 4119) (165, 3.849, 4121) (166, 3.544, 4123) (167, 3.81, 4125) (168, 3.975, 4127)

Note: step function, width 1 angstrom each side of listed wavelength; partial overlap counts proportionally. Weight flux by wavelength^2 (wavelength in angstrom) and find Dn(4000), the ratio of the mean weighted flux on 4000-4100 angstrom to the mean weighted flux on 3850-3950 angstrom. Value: 1.93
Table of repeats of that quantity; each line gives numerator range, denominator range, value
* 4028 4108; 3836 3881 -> 2.17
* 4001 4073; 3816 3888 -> 2.26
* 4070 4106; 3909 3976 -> 1.95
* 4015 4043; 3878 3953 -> 1.89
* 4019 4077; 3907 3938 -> 1.97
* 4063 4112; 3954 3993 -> 1.58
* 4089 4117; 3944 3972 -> 1.85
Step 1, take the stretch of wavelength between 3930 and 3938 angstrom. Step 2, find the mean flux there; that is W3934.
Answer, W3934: 1.05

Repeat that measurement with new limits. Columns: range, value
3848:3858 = 2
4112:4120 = 3.91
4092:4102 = 3.78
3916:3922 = 2.53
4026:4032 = 3.99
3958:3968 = 1.79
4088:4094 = 4.17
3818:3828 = 1.68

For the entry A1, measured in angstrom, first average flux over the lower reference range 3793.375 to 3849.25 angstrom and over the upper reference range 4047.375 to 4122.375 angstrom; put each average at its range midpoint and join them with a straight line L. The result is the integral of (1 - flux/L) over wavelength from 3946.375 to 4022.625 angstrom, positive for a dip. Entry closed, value 0.5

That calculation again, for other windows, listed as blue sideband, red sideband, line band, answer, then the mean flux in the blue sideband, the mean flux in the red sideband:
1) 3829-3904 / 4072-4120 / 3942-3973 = 5.6 angstrom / 1.98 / 3.8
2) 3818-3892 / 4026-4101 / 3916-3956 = 7.9 angstrom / 1.84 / 3.75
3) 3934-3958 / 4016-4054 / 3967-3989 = 2.4 angstrom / 2.24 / 3.85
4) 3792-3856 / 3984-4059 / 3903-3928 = 2.6 angstrom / 1.84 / 3.75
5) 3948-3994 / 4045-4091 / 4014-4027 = -3.6 angstrom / 2.56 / 3.69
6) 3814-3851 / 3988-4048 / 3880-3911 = 0.6 angstrom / 1.67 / 3.77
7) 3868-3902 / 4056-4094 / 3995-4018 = -4.1 angstrom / 2.17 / 3.7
